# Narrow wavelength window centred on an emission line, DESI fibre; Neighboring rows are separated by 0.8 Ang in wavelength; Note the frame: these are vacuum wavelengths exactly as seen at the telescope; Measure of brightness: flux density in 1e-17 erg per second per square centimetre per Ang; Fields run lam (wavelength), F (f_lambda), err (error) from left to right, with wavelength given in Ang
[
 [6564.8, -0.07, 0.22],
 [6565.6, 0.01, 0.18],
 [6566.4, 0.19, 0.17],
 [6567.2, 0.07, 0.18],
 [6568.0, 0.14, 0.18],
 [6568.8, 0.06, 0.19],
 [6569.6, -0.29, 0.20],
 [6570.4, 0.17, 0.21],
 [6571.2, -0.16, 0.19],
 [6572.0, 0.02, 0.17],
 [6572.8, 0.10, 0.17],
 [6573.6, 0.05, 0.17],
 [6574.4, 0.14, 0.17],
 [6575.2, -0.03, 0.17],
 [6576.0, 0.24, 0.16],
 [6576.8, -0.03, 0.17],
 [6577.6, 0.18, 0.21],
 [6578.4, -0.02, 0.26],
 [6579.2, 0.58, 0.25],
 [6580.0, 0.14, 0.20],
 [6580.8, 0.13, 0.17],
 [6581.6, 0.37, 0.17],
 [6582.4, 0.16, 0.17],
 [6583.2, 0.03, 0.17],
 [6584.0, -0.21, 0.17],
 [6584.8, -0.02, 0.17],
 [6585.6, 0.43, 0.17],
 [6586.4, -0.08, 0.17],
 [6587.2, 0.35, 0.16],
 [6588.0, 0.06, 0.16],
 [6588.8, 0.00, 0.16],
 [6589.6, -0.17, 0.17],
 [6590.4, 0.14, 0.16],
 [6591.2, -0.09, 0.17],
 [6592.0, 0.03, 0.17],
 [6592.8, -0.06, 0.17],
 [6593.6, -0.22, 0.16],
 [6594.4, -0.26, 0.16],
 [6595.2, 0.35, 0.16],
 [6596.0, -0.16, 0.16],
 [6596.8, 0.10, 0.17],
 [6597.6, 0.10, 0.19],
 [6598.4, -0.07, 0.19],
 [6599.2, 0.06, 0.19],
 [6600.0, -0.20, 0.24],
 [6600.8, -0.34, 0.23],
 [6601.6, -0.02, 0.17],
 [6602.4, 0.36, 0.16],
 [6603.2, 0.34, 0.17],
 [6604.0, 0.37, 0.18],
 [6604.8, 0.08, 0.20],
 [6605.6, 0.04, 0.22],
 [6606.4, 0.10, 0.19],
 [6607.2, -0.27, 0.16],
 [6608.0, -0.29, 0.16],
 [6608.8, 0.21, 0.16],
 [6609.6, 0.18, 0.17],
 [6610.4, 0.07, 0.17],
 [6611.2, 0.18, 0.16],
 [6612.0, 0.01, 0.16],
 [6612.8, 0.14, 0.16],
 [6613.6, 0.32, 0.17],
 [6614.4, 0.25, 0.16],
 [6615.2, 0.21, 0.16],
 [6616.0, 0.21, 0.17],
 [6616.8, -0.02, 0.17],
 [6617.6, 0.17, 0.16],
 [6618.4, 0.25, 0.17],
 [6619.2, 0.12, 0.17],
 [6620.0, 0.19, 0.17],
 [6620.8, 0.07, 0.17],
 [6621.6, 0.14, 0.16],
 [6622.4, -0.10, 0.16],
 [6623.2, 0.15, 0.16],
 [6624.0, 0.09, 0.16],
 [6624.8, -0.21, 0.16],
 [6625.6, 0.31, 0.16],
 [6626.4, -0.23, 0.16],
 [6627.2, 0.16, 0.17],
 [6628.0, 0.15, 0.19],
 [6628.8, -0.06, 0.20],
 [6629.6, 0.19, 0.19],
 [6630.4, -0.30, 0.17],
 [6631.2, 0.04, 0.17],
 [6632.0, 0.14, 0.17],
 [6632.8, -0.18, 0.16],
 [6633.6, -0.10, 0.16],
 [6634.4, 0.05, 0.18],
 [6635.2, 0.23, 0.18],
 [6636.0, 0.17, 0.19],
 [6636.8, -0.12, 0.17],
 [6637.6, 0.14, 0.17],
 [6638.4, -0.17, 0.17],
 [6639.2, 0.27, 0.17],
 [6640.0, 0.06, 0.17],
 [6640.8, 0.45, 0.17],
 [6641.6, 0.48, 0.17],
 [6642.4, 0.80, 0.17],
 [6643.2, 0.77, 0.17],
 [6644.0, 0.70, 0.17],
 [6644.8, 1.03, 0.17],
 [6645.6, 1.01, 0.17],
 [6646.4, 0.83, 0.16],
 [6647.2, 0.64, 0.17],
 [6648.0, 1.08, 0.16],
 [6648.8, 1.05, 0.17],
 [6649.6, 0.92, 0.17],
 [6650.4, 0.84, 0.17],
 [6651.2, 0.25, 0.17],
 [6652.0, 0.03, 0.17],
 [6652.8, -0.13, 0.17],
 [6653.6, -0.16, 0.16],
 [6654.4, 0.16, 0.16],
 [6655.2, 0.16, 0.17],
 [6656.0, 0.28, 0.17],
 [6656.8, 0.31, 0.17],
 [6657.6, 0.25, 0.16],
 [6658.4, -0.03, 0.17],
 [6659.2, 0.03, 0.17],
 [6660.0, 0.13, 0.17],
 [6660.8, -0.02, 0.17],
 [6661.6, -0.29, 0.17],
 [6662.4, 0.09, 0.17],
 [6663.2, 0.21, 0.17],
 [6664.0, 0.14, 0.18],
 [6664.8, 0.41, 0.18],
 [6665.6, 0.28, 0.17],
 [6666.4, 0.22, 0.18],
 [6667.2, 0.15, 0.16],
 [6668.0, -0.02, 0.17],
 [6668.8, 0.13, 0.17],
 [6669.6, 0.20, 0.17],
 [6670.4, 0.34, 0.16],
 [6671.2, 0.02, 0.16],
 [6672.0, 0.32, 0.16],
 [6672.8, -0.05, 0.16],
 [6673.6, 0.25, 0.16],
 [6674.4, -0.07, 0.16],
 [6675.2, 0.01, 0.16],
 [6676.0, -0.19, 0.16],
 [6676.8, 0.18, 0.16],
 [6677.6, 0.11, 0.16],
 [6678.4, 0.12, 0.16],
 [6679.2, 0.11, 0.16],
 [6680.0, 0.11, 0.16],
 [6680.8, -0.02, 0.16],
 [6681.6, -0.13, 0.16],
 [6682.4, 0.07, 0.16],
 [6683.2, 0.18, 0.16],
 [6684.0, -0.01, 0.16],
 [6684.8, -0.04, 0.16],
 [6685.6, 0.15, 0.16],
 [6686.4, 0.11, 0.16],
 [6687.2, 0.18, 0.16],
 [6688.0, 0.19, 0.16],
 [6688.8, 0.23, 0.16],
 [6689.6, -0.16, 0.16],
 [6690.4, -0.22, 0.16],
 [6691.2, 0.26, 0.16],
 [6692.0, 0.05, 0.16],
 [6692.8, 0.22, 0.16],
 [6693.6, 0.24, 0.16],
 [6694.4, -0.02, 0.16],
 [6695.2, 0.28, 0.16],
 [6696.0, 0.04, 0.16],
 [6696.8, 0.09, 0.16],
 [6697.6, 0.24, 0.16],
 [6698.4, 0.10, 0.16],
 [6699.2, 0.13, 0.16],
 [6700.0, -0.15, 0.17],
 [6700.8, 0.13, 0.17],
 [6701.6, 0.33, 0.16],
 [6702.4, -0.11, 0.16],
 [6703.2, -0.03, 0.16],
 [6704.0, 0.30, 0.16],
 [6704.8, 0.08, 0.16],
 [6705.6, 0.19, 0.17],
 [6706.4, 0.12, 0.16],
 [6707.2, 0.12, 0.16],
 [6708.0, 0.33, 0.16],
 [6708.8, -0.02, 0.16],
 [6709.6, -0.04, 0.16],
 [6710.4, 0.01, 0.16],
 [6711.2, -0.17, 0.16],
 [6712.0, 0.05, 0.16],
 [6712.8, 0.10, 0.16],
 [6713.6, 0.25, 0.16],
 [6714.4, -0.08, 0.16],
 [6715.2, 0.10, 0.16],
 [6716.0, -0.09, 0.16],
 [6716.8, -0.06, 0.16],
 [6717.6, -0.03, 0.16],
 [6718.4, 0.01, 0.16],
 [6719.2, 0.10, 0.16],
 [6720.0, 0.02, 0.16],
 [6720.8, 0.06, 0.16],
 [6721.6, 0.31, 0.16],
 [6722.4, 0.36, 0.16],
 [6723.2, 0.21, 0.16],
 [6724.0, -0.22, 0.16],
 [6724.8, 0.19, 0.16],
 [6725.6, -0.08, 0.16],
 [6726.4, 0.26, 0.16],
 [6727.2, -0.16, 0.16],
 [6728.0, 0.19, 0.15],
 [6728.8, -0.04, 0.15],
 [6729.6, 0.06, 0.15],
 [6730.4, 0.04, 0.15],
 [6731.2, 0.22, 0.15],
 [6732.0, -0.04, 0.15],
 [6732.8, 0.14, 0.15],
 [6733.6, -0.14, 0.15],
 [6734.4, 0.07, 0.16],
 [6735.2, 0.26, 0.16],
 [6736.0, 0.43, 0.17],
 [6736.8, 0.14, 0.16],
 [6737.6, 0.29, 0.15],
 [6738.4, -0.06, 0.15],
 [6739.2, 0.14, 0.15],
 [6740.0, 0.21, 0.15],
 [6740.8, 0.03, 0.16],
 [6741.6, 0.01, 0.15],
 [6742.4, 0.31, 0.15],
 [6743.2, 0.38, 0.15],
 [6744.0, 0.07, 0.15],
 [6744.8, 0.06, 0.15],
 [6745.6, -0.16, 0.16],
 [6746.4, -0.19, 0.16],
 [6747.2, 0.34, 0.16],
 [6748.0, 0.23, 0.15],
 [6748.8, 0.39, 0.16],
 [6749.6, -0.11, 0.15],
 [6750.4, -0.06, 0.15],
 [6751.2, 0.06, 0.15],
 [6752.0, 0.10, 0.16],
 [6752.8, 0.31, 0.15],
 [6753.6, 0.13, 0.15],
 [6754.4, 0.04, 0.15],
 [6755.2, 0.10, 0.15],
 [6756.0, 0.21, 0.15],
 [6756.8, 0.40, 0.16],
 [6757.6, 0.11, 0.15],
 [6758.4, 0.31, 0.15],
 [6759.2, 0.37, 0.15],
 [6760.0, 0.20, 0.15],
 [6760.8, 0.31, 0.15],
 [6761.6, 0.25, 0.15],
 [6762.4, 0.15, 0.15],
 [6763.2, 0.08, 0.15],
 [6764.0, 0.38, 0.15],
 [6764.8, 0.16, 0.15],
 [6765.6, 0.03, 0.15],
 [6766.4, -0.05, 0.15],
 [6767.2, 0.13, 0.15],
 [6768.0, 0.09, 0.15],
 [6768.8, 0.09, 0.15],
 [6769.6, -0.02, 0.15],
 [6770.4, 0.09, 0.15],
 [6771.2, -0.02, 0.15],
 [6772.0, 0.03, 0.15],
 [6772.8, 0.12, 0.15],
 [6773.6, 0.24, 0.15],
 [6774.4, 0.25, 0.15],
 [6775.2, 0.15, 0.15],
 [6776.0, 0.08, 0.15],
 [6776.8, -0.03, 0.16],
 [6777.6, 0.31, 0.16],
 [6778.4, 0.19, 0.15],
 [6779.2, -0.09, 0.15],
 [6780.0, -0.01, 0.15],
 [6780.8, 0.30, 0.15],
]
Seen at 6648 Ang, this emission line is [O II]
